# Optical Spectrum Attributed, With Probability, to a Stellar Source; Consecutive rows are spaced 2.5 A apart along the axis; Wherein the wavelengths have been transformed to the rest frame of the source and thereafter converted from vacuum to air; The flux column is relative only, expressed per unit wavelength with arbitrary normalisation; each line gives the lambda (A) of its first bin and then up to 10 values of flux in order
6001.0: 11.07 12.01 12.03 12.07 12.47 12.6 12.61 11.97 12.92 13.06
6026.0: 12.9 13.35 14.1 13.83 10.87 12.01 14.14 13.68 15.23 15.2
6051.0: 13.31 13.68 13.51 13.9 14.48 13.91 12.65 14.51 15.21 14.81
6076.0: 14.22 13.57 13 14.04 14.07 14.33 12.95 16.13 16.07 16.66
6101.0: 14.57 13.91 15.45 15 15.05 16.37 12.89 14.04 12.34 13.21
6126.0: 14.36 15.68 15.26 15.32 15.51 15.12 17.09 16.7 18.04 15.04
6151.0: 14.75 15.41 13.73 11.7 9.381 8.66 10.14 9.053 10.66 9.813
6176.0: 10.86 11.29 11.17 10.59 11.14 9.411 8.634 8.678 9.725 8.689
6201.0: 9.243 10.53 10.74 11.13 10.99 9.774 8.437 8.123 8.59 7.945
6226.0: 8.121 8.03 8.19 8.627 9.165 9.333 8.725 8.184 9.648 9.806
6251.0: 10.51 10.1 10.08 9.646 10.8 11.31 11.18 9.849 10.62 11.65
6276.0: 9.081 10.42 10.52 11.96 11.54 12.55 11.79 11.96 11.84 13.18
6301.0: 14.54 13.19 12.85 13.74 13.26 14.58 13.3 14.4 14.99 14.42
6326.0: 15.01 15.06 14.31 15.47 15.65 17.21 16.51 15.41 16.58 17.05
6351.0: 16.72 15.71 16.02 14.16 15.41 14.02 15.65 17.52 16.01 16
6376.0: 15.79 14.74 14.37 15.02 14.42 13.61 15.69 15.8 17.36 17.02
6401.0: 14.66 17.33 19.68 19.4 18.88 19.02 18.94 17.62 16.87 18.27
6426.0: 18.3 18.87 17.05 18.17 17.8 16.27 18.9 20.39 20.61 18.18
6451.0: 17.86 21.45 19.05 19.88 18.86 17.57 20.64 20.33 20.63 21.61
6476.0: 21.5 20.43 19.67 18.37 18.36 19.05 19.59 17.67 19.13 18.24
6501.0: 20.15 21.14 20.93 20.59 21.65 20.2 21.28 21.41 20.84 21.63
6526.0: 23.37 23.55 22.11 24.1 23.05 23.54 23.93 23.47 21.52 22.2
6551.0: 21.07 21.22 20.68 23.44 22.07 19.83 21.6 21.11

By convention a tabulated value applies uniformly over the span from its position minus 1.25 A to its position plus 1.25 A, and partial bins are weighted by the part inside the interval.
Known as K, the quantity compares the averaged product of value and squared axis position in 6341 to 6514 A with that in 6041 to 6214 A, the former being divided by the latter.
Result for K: 1.51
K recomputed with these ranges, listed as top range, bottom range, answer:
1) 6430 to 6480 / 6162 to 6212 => 2.10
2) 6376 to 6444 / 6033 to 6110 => 1.35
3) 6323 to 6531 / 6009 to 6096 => 1.49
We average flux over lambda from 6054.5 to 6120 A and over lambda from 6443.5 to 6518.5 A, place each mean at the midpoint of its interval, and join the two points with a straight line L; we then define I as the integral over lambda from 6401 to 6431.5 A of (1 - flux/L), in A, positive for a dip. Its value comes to 1.2 A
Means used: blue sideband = 14.4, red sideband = 19.9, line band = 18.2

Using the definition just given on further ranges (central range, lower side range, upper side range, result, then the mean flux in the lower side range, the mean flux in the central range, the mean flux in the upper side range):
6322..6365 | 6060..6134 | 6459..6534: 6.1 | 14.5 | 15.6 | 20.4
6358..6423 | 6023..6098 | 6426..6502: 6.6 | 13.9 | 16.4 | 19.2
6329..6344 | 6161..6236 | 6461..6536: -1.2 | 9.54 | 15.7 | 20.6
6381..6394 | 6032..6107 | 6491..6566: 3.0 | 14.1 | 14.8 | 21.5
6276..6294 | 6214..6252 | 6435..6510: -0.4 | 8.77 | 11.3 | 19.5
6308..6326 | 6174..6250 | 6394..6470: -0.5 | 9.46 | 14.2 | 18.5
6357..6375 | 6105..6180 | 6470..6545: 2.6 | 13.6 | 15.5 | 21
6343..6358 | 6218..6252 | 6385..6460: -1.8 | 8.79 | 16.2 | 17.9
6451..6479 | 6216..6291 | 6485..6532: -2.0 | 9.81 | 20.1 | 20.6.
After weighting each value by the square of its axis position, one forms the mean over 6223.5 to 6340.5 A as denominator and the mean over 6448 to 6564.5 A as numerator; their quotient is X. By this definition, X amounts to 1.90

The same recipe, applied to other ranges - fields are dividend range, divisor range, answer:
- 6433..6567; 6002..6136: 1.70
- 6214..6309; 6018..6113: 0.79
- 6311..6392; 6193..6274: 1.66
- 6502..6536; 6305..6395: 1.51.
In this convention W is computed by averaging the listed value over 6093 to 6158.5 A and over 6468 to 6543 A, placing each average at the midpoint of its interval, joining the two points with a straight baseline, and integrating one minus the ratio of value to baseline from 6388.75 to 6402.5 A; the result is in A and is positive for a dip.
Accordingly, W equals 2.4 A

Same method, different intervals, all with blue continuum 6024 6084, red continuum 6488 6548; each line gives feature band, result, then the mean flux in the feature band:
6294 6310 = 4.2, 13.2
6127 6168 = 3.0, 14.1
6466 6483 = 0.1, 20.6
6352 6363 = 2.0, 15.3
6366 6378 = 1.8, 16.2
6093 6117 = -1.0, 15.2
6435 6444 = 0.9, 18.2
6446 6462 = 0.8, 19.3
